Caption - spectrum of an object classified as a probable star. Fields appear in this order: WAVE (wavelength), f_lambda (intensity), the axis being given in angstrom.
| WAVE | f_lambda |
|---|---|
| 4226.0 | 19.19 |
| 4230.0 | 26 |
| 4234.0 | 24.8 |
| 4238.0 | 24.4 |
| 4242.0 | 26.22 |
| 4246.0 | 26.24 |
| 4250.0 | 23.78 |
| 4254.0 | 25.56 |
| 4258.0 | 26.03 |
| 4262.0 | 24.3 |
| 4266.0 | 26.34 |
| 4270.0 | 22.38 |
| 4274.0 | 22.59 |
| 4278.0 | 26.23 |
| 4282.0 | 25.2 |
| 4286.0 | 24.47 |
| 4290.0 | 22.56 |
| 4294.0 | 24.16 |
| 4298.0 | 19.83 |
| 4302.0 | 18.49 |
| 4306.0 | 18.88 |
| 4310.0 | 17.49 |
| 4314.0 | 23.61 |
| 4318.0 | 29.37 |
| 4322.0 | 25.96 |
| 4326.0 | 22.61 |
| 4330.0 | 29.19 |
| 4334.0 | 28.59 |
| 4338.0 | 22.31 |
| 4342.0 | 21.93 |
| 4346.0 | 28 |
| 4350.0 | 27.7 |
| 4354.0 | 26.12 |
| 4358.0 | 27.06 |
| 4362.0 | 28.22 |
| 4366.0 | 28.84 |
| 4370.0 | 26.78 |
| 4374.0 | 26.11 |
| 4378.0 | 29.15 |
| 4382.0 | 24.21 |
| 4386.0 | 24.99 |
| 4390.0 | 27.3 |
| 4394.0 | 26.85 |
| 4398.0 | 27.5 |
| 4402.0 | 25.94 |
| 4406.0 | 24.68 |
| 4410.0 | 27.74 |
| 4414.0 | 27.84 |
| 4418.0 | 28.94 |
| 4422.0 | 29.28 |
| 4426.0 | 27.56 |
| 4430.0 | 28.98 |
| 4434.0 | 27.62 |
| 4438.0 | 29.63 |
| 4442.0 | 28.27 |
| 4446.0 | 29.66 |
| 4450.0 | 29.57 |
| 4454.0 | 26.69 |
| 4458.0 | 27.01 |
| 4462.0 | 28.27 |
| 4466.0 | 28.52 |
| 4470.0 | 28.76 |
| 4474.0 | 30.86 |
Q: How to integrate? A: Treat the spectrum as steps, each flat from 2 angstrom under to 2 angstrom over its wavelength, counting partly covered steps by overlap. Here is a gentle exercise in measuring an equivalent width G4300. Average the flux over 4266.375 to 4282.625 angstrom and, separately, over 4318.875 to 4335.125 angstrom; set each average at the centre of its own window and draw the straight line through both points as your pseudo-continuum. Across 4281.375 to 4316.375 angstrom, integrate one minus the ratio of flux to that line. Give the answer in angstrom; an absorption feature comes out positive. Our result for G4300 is 5.2 angstrom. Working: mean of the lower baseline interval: 24.2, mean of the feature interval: 21.6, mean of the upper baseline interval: 26.7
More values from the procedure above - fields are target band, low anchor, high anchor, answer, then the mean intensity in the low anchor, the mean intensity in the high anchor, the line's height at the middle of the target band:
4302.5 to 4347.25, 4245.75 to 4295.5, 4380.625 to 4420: 2.4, 24.5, 26.6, 25.4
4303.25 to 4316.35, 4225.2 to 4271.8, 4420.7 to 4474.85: 2.9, 24.8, 28.6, 25.9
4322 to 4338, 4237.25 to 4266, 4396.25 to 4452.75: 0.3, 25.3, 28.1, 26.6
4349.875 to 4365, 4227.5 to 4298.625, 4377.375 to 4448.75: -0.5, 24.6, 27.6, 26.4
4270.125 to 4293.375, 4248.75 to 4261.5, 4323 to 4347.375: 1.1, 25.1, 25.4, 25.2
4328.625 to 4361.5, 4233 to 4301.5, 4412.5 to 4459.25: -0.2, 24.3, 28.4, 26.2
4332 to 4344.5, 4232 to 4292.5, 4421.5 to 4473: 0.9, 24.7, 28.5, 26.3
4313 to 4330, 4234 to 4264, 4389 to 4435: 0.2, 25.2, 27.5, 26.2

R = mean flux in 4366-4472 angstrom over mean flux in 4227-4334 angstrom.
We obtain 1.1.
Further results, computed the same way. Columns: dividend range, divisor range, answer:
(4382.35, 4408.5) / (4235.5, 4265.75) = 1.03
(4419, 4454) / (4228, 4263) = 1.14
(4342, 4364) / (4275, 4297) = 1.11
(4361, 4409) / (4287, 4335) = 1.15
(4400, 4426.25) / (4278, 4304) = 1.21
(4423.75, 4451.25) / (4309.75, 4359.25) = 1.12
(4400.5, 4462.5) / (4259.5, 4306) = 1.21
